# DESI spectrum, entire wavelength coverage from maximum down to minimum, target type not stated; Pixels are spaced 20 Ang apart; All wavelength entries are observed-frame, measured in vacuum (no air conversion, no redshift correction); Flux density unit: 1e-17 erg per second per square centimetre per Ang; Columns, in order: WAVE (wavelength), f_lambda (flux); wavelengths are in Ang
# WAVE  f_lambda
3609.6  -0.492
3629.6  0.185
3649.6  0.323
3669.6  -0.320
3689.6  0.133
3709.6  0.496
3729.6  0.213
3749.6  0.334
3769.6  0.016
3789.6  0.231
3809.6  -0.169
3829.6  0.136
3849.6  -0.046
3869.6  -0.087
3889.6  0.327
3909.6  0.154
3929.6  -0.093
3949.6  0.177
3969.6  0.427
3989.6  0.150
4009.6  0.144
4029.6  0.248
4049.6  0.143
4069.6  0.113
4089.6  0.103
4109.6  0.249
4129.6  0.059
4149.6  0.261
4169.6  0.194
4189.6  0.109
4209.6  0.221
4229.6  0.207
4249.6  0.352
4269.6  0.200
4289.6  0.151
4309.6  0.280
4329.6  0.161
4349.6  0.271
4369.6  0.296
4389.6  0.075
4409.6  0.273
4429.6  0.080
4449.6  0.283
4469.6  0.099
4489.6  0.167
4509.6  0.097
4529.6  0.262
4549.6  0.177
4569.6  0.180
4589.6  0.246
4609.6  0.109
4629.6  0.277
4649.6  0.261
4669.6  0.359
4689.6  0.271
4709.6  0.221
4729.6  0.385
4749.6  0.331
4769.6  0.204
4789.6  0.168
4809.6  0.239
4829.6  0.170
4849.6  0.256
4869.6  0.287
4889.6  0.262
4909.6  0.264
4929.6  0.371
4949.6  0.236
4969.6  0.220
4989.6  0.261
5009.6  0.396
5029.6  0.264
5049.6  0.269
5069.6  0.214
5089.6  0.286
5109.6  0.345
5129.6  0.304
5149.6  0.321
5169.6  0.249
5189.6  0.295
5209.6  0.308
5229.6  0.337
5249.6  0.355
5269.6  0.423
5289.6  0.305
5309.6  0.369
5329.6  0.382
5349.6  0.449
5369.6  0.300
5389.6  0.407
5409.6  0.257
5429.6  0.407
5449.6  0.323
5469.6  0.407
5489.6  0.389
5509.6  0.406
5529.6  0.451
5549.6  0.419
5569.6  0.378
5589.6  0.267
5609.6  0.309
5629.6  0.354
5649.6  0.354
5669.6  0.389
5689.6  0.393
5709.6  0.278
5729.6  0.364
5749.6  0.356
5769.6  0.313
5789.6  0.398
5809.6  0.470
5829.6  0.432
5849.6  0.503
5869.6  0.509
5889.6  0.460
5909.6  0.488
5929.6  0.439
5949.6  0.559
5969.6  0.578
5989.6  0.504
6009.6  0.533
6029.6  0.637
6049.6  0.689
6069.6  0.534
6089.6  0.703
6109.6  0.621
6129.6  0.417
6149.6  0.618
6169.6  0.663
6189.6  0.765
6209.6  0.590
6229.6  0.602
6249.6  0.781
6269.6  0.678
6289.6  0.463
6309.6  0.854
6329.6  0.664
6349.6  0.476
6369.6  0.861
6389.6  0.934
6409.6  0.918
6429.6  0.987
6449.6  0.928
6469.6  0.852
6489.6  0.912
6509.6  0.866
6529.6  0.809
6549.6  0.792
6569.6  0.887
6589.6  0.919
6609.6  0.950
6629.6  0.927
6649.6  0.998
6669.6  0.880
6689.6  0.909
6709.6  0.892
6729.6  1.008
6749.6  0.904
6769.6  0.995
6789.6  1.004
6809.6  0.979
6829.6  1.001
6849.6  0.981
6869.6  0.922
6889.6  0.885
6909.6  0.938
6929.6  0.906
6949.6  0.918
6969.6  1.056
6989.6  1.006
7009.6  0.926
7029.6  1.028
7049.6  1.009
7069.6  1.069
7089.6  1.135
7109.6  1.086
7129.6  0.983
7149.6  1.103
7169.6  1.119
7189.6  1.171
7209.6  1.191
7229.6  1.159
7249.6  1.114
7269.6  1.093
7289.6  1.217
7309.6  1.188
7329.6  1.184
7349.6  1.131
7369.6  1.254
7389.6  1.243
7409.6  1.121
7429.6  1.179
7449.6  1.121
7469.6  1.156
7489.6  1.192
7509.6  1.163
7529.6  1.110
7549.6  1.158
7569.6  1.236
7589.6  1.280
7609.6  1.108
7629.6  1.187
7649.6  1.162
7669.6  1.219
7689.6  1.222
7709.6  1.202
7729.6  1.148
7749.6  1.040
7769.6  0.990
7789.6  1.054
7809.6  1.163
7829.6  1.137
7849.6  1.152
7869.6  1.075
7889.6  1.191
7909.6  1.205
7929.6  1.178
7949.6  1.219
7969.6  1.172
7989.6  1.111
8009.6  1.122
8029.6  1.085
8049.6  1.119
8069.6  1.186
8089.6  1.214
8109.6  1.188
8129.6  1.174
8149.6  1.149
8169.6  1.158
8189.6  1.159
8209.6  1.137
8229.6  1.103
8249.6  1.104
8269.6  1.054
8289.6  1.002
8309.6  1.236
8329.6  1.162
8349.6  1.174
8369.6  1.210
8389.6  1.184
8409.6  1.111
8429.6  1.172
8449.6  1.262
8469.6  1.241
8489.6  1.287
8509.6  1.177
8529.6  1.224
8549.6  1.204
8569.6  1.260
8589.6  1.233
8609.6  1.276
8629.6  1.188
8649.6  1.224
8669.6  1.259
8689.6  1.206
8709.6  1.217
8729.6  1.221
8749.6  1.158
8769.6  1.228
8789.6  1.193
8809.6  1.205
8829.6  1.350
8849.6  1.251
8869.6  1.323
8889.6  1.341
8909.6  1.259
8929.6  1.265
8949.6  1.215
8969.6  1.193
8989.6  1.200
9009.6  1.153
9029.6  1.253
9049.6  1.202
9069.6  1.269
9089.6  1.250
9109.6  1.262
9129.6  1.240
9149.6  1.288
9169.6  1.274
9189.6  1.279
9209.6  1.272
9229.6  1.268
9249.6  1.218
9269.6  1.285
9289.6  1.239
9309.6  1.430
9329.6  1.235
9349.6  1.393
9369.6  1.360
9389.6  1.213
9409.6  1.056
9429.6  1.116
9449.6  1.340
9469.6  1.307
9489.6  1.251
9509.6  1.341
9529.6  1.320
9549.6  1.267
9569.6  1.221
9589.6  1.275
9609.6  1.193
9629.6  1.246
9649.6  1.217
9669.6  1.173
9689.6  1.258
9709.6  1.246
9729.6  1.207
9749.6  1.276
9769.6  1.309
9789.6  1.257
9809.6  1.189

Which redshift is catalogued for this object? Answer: 0.598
